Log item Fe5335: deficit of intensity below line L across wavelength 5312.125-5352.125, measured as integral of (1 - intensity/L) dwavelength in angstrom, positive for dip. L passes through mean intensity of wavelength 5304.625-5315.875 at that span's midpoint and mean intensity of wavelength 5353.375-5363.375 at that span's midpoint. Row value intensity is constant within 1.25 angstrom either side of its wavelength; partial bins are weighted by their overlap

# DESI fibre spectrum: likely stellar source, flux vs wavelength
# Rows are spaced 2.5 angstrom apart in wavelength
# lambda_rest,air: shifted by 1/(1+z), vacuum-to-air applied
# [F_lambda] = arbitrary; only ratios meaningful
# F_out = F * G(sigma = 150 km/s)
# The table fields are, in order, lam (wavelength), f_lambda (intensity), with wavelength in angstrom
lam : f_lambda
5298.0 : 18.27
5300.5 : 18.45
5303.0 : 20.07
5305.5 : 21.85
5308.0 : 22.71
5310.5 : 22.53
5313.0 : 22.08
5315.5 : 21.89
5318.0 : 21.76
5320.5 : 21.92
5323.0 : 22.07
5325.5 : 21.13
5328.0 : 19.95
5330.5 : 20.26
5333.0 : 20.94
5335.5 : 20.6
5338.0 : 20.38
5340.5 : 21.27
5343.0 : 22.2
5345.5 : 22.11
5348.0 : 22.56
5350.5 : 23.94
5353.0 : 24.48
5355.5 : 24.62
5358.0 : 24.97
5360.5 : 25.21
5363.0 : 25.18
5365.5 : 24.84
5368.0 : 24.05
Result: 3.2 angstrom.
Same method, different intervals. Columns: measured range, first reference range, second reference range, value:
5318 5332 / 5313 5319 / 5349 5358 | 0.84 angstrom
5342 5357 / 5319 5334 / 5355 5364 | 0.29 angstrom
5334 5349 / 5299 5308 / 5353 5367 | 1.25 angstrom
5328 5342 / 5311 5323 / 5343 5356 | 1.28 angstrom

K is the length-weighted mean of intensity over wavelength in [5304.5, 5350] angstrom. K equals 21.6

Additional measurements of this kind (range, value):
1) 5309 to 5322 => 22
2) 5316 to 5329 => 21.4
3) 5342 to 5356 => 23.3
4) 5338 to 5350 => 22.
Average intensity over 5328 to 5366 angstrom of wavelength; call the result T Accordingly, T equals 22.8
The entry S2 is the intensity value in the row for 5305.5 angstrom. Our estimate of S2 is 21.85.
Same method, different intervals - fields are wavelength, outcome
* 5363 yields 25.18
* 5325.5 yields 21.13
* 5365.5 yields 24.84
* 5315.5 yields 21.89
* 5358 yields 24.97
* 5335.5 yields 20.6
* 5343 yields 22.2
